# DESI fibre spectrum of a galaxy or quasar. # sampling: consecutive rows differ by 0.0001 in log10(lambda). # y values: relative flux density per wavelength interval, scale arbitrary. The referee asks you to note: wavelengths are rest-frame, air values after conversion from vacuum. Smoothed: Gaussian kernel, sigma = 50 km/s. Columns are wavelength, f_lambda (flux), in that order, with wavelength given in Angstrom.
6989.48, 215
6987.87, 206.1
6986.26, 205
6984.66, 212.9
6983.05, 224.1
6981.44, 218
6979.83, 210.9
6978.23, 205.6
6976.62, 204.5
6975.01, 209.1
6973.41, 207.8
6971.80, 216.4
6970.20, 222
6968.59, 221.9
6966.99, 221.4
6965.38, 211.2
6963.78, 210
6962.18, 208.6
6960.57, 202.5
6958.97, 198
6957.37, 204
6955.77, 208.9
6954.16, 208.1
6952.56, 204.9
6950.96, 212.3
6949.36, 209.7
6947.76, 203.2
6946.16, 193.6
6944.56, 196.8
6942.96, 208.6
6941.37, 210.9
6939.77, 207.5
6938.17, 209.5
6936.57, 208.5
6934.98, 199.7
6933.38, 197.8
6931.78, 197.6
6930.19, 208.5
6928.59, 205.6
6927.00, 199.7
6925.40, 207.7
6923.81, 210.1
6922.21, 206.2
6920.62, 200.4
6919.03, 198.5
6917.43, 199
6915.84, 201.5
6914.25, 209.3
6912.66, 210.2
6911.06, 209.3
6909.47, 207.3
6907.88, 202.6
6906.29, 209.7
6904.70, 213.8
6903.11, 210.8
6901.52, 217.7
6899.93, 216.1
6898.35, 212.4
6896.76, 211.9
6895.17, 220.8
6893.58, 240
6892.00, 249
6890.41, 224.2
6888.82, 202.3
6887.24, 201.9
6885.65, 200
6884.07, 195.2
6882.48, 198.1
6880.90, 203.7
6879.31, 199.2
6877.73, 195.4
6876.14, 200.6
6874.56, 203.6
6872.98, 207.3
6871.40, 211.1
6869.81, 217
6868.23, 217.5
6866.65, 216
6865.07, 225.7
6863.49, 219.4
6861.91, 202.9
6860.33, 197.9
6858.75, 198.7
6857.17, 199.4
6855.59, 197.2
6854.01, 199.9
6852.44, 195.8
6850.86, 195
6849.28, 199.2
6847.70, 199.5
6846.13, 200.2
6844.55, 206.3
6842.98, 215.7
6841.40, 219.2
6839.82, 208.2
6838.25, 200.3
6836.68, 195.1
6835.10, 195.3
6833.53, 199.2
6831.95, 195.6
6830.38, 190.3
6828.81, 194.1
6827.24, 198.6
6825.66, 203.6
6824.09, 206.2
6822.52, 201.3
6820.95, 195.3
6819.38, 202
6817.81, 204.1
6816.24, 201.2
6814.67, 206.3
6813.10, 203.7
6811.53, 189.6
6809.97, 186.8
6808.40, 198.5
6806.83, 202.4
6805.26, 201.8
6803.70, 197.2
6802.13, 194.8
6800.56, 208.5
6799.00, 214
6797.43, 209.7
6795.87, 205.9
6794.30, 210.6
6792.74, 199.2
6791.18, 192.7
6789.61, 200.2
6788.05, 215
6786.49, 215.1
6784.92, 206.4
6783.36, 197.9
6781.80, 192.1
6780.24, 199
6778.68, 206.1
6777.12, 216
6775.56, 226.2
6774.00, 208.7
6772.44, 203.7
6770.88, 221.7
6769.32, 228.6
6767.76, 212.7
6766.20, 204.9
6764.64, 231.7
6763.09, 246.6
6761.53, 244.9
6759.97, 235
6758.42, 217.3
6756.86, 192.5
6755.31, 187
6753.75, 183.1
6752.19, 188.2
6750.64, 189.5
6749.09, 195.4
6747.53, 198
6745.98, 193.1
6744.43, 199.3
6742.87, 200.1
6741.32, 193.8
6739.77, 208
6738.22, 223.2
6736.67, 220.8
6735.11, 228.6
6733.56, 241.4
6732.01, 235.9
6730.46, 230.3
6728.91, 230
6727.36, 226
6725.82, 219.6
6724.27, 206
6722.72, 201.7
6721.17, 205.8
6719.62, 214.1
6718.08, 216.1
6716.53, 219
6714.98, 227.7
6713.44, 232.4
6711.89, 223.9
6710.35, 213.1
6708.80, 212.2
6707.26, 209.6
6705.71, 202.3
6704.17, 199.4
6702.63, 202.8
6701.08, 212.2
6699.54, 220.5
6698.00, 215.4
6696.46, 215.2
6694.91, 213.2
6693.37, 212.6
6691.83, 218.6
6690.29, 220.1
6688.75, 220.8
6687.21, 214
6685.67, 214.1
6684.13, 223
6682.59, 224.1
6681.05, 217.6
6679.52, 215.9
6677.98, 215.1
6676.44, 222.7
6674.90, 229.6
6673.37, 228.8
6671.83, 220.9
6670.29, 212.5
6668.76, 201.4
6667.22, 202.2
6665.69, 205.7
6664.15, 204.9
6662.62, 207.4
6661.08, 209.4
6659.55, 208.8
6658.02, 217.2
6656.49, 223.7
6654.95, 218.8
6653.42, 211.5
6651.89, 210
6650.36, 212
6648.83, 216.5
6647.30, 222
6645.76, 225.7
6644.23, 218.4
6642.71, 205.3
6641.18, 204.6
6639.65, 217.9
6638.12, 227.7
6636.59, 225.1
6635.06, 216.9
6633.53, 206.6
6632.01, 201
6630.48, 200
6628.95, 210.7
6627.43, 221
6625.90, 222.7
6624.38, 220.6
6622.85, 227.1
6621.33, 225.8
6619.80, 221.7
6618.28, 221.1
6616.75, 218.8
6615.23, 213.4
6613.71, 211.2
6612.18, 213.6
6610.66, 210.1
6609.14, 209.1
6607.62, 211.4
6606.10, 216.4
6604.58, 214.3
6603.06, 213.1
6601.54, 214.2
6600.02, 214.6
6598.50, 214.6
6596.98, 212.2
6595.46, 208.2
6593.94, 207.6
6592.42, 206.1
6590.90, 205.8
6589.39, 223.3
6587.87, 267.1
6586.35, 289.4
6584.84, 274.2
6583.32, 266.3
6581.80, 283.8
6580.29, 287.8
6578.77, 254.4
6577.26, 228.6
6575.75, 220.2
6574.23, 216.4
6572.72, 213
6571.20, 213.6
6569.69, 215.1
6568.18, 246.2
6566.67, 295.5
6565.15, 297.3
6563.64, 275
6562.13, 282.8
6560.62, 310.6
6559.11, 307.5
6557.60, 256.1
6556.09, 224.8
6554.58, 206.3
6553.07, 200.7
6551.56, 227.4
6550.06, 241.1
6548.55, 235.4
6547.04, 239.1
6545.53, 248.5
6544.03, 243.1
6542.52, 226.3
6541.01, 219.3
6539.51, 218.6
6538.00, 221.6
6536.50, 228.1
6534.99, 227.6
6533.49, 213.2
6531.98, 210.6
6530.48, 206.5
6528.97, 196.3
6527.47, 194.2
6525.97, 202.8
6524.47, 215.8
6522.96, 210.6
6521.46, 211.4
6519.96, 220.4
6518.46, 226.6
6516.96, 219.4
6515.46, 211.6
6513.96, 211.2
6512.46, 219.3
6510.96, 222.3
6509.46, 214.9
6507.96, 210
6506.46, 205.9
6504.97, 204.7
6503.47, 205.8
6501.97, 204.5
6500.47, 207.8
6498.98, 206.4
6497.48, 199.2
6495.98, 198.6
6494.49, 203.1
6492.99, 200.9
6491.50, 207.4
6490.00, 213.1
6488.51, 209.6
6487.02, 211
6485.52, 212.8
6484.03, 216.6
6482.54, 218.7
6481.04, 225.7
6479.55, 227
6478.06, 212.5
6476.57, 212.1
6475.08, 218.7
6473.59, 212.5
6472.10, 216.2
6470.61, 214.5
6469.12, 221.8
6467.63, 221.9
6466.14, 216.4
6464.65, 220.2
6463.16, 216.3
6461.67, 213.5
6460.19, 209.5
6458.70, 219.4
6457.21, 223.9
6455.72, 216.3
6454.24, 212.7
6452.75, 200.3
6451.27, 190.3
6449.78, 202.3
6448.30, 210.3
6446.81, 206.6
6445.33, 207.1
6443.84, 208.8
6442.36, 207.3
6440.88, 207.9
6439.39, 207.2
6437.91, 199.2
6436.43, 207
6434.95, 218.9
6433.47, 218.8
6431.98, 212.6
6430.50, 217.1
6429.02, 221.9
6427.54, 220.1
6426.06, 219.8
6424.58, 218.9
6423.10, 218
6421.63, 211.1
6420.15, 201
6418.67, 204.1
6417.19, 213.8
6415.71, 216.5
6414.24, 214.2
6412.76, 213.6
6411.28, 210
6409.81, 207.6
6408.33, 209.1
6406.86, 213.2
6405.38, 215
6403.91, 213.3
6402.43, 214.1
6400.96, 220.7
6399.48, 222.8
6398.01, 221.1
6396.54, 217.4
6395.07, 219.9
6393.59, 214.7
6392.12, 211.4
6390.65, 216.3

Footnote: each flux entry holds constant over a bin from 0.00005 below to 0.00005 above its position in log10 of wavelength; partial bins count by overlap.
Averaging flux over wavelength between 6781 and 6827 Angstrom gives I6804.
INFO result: 202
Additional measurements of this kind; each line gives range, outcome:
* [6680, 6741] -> 218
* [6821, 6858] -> 201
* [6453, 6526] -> 213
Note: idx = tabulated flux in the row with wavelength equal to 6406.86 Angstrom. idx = 213.2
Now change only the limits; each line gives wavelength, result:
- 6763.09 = 246.6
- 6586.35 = 289.4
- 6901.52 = 217.7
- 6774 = 208.7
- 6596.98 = 212.2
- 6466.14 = 216.4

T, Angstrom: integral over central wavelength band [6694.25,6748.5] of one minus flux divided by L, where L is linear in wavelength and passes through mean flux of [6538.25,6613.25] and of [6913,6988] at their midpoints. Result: 2.64 Angstrom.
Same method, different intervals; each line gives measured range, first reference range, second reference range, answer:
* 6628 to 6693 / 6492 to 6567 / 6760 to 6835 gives 0.3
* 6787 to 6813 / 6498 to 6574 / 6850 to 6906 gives 1.4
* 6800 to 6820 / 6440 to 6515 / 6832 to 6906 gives 0.8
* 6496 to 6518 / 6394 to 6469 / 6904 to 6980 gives 0.2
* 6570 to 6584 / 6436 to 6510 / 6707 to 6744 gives -1.8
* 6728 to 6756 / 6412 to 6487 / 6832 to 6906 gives 0.2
